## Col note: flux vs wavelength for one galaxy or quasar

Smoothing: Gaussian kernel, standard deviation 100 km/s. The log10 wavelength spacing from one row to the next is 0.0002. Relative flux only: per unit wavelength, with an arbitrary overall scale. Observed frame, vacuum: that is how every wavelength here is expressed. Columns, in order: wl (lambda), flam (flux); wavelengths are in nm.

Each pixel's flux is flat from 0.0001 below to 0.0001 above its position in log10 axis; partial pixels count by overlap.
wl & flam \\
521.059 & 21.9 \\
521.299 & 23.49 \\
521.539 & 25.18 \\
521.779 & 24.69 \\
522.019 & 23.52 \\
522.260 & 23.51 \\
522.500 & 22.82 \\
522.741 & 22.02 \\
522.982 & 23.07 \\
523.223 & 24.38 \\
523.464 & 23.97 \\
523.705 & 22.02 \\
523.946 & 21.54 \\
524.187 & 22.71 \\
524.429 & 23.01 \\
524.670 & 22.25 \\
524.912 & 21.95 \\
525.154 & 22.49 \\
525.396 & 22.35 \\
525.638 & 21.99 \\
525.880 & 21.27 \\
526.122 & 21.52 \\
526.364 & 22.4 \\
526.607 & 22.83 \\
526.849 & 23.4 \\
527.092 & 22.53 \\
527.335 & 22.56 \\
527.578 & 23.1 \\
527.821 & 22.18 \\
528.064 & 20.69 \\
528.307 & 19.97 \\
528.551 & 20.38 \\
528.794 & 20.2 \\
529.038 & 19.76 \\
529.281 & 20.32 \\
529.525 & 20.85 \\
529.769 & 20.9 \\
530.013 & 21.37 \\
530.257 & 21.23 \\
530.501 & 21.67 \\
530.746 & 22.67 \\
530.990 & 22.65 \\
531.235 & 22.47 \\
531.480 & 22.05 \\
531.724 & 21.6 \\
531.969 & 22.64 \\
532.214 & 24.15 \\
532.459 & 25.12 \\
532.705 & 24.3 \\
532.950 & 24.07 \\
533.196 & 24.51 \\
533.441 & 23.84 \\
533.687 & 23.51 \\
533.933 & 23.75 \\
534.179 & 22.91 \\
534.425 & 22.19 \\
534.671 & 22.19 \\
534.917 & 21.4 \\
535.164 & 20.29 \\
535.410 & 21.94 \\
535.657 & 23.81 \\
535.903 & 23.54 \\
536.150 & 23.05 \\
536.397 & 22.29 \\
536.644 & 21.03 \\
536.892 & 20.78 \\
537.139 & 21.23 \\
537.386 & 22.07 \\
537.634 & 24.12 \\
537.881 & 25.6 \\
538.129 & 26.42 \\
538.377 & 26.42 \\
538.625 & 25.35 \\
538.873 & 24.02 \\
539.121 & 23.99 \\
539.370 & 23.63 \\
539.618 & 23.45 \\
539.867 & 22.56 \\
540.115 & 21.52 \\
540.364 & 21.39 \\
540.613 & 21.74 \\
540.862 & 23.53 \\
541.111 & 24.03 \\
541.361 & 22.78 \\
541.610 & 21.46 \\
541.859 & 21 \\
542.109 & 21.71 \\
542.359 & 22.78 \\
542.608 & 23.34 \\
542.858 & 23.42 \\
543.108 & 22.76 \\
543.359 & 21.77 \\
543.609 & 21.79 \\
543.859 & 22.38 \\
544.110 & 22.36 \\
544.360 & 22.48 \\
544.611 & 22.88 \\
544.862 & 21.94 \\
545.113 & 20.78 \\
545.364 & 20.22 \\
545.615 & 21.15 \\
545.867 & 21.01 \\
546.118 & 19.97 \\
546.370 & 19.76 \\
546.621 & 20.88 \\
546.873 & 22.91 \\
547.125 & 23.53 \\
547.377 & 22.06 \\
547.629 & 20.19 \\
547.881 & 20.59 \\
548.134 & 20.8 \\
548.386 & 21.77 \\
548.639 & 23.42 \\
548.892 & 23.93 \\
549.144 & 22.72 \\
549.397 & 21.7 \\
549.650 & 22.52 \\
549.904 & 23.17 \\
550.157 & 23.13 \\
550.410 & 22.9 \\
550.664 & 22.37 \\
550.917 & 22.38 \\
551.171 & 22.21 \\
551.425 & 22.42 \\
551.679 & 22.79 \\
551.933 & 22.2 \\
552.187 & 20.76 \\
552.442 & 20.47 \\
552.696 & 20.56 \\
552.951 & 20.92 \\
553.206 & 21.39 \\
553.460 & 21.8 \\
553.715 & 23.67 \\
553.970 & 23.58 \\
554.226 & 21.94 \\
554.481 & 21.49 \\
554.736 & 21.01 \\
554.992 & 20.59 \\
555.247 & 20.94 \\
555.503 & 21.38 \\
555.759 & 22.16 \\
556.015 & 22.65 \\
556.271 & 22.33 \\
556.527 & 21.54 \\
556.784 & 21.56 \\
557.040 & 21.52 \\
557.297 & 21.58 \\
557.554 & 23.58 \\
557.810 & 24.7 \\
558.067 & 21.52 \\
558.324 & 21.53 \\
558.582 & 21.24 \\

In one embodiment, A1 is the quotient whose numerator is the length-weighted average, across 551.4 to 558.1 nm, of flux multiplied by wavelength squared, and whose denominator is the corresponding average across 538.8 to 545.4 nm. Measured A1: 1.02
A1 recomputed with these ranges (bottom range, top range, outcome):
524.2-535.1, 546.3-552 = 1.07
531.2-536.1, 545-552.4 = 1.00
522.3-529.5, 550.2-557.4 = 1.10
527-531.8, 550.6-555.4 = 1.11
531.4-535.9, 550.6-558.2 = 1.03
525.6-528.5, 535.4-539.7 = 1.11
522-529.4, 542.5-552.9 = 1.08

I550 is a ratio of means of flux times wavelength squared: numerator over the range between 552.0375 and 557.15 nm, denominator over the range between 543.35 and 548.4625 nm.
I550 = 1.0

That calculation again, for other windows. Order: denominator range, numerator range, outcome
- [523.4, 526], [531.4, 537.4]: 1.06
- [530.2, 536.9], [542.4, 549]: 1.01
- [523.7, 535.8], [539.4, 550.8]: 1.05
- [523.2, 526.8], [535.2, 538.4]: 1.08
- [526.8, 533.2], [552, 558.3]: 1.08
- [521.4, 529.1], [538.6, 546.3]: 1.06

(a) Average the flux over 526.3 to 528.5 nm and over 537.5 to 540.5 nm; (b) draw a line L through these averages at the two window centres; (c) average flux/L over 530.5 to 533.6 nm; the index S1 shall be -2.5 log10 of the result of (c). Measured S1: -0.02 mag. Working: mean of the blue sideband 22.1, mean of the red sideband 24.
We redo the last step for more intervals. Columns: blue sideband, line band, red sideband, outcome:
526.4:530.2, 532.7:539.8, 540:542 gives -0.07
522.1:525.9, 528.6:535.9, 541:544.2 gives 0.01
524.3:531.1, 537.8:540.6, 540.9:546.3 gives -0.09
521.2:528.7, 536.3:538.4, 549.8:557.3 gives -0.04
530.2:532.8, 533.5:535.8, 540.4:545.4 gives 0.01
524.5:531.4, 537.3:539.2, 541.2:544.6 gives -0.12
